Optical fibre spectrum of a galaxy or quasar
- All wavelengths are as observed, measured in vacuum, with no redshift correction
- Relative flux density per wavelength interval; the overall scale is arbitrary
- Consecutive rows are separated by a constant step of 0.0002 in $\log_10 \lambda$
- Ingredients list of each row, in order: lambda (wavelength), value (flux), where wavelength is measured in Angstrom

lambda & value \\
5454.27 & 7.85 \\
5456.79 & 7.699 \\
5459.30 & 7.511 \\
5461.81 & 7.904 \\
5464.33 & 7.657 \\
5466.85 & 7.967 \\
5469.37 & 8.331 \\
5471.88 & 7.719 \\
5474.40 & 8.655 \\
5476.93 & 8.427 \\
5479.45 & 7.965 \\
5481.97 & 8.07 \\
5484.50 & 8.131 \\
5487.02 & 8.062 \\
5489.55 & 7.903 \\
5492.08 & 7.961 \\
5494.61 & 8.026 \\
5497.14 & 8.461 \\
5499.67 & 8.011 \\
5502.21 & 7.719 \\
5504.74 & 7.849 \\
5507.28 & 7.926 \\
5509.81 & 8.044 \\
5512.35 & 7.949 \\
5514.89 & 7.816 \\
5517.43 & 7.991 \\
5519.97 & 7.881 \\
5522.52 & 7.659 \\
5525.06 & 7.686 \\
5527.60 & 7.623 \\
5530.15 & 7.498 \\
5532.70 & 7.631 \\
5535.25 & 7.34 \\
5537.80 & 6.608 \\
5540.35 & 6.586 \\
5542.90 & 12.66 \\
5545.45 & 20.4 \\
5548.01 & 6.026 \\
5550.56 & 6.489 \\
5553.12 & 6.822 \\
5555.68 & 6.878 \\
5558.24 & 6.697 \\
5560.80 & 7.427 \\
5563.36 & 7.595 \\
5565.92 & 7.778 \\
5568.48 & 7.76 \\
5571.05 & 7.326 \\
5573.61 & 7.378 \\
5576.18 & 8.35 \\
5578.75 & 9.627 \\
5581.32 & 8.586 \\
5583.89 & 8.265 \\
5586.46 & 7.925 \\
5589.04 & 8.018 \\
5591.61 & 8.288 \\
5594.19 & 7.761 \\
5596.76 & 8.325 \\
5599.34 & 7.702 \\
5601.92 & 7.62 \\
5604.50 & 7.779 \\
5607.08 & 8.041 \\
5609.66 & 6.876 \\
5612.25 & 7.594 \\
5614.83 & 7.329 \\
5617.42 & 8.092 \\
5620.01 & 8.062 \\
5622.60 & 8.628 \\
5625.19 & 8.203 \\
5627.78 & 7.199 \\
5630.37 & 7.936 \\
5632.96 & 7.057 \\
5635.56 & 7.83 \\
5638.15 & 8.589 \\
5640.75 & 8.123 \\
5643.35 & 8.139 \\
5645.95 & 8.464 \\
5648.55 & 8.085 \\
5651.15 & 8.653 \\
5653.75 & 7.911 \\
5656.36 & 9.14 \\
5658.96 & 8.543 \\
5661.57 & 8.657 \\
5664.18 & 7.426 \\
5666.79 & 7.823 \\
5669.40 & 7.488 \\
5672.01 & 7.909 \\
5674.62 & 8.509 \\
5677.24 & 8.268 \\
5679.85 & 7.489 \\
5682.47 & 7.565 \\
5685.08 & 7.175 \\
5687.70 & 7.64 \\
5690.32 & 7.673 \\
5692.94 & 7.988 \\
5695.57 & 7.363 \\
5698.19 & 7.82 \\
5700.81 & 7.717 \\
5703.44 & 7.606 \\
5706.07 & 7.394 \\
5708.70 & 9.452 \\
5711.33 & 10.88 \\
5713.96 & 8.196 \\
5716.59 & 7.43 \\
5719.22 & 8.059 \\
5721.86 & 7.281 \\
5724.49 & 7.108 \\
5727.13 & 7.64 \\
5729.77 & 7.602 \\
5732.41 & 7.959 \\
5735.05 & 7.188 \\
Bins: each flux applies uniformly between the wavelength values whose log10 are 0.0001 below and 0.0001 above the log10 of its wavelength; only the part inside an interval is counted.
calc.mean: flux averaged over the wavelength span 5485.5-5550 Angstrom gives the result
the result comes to 8.35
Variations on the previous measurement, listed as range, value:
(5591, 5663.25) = 8.02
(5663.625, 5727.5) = 7.89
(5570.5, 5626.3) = 8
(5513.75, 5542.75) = 7.68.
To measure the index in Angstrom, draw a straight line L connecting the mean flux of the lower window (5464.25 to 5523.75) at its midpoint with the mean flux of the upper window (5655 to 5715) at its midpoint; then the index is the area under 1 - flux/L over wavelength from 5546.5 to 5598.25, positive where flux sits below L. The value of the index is 2.03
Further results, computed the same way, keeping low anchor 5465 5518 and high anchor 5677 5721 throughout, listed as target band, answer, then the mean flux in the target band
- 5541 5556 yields -3.6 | 9.93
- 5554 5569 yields 1.3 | 7.32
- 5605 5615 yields 0.6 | 7.5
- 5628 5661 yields -0.8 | 8.18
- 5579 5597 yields -0.5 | 8.24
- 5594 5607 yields 0.2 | 7.87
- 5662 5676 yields 0.2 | 7.88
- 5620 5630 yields 0.0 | 8.01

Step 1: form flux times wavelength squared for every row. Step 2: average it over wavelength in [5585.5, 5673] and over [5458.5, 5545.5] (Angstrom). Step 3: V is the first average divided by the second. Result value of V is 1.0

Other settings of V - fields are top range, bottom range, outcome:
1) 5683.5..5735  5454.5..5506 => 1.07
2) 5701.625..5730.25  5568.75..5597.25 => 1.04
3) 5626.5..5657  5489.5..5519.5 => 1.06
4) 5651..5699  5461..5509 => 1.06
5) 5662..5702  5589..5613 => 1.02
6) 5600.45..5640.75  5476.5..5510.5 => 1.02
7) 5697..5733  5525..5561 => 1.02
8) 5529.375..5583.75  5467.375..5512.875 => 1.05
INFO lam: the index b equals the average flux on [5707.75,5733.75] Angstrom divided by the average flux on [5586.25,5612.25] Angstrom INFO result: 1.04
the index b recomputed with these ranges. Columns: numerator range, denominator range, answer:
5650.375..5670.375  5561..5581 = 1.03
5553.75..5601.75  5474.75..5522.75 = 0.98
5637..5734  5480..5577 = 1.00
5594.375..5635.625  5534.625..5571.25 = 0.93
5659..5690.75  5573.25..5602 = 0.96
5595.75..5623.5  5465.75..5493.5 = 0.96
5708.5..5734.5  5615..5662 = 0.99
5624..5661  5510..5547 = 0.93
